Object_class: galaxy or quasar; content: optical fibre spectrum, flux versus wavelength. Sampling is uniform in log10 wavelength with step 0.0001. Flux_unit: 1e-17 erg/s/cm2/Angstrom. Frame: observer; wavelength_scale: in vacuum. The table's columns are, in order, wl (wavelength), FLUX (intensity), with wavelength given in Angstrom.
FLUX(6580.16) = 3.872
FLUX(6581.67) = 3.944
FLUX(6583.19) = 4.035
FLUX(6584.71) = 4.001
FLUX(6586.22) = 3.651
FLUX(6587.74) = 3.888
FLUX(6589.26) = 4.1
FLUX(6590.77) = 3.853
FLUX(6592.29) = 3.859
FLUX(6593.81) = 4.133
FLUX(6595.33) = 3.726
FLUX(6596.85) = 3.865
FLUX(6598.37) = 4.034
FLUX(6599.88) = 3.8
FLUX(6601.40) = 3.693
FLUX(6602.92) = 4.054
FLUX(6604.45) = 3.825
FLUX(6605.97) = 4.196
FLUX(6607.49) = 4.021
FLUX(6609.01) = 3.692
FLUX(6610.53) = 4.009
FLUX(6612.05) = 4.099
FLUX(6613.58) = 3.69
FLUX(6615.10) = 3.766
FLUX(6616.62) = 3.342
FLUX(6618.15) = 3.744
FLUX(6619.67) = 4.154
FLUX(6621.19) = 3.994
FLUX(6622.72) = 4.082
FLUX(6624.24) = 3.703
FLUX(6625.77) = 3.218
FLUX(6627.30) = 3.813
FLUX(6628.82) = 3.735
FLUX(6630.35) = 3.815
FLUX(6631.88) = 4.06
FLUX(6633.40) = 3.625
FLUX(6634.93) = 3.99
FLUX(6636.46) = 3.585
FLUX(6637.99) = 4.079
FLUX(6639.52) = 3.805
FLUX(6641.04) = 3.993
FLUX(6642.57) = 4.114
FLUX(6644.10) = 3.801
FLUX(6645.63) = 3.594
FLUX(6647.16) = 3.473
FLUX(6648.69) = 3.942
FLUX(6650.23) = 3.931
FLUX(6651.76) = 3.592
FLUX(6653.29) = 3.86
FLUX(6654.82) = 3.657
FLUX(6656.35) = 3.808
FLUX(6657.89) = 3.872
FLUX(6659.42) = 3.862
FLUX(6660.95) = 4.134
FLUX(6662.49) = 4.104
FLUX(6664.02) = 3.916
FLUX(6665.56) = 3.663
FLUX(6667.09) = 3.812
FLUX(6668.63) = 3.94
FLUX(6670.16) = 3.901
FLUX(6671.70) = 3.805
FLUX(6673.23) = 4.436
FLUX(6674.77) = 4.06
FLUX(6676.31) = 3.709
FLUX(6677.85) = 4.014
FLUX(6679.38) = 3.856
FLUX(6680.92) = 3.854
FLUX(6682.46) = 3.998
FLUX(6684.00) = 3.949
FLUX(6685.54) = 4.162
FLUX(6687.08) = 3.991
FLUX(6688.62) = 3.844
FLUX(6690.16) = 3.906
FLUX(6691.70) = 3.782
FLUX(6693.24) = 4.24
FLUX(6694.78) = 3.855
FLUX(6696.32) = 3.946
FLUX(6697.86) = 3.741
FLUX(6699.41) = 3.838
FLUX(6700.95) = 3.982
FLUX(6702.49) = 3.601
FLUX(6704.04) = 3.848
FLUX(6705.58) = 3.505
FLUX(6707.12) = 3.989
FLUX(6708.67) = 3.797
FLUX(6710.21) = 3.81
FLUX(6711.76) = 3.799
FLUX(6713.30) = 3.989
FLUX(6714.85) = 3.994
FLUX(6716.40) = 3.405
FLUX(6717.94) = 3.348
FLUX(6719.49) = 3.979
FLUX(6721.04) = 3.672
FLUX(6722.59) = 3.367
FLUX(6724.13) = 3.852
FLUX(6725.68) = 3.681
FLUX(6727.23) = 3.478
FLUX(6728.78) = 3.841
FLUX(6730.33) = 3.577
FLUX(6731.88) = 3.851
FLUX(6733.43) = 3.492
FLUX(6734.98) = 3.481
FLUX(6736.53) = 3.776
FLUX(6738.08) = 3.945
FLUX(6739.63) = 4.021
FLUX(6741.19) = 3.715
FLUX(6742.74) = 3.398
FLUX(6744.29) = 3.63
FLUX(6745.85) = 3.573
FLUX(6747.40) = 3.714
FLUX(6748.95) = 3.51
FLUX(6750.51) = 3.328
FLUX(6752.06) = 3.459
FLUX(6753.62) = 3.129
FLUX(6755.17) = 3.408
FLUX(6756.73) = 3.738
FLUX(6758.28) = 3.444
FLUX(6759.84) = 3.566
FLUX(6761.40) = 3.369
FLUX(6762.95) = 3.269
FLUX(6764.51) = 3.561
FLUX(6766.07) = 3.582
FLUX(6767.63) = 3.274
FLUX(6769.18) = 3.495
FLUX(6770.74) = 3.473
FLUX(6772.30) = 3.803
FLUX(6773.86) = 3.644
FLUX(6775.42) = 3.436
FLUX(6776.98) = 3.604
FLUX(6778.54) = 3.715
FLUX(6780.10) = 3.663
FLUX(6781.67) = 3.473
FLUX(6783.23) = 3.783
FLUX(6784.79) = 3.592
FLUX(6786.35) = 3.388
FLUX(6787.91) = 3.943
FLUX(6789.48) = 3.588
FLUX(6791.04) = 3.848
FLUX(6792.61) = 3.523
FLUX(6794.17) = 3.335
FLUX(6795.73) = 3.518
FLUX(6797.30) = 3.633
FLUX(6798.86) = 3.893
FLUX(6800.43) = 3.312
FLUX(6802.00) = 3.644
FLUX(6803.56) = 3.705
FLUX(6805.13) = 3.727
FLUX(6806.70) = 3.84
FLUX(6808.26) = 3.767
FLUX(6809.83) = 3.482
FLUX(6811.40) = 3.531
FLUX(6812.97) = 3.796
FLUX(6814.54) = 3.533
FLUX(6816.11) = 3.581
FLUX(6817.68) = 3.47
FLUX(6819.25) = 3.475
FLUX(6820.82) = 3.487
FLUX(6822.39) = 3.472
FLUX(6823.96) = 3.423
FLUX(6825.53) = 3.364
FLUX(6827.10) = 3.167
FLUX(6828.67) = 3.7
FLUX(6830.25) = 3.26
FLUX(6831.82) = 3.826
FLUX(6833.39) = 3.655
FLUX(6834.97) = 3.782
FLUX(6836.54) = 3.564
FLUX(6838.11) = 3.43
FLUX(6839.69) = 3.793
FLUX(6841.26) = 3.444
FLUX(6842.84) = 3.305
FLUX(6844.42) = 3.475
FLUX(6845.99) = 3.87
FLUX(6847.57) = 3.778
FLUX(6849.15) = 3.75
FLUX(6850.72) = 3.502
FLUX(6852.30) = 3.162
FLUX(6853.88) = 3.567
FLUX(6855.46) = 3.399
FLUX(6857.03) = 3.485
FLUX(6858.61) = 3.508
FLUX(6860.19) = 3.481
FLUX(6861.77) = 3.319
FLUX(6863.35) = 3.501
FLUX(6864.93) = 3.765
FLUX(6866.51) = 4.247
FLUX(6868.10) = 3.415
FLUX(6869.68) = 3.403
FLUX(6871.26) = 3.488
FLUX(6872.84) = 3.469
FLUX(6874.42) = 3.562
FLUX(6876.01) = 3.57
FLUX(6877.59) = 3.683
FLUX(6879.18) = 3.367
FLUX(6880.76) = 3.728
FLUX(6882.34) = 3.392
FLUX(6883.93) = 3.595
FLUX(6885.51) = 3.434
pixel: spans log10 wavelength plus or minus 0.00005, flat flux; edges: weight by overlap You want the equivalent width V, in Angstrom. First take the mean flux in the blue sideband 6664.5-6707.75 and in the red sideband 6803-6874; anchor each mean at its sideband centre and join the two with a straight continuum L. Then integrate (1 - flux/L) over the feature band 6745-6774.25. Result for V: 1.9 Angstrom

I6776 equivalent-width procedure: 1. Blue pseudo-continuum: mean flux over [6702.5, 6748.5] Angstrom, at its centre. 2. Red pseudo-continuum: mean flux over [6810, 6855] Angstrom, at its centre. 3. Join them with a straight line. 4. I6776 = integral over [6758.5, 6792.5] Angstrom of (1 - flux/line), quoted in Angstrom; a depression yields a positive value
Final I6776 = 0.52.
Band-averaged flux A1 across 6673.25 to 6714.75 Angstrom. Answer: 3.9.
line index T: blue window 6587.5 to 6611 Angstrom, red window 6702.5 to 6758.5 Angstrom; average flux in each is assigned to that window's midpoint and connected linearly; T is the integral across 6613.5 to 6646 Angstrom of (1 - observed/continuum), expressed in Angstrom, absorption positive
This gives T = 0.4 Angstrom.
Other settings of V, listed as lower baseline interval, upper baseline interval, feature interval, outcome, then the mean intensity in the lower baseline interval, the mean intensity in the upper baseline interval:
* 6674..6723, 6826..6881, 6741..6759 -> 1.2 Angstrom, 3.84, 3.55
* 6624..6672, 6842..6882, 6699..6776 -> 1.7 Angstrom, 3.82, 3.55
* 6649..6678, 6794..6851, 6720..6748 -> 0.6 Angstrom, 3.9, 3.58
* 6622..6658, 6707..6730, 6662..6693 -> -1.5 Angstrom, 3.8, 3.72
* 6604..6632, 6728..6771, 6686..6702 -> -1.0 Angstrom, 3.83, 3.56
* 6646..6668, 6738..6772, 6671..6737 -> -2.4 Angstrom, 3.83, 3.52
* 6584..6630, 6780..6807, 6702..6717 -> -0.2 Angstrom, 3.86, 3.63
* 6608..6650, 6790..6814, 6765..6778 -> 0.4 Angstrom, 3.81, 3.64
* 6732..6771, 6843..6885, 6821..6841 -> 0.1 Angstrom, 3.54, 3.55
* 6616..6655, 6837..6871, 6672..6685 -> -0.8 Angstrom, 3.8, 3.55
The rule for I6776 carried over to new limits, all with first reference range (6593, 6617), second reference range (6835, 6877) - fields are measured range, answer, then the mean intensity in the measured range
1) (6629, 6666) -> -0.2 Angstrom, 3.84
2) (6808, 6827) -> 0.5 Angstrom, 3.51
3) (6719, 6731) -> 0.2 Angstrom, 3.67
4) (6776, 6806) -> 0.1 Angstrom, 3.62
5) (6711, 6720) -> 0.0 Angstrom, 3.75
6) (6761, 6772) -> 0.7 Angstrom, 3.45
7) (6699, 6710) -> -0.1 Angstrom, 3.8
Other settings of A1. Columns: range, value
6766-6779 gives 3.55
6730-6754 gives 3.61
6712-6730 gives 3.69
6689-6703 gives 3.88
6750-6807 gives 3.56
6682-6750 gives 3.77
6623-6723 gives 3.84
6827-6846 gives 3.56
